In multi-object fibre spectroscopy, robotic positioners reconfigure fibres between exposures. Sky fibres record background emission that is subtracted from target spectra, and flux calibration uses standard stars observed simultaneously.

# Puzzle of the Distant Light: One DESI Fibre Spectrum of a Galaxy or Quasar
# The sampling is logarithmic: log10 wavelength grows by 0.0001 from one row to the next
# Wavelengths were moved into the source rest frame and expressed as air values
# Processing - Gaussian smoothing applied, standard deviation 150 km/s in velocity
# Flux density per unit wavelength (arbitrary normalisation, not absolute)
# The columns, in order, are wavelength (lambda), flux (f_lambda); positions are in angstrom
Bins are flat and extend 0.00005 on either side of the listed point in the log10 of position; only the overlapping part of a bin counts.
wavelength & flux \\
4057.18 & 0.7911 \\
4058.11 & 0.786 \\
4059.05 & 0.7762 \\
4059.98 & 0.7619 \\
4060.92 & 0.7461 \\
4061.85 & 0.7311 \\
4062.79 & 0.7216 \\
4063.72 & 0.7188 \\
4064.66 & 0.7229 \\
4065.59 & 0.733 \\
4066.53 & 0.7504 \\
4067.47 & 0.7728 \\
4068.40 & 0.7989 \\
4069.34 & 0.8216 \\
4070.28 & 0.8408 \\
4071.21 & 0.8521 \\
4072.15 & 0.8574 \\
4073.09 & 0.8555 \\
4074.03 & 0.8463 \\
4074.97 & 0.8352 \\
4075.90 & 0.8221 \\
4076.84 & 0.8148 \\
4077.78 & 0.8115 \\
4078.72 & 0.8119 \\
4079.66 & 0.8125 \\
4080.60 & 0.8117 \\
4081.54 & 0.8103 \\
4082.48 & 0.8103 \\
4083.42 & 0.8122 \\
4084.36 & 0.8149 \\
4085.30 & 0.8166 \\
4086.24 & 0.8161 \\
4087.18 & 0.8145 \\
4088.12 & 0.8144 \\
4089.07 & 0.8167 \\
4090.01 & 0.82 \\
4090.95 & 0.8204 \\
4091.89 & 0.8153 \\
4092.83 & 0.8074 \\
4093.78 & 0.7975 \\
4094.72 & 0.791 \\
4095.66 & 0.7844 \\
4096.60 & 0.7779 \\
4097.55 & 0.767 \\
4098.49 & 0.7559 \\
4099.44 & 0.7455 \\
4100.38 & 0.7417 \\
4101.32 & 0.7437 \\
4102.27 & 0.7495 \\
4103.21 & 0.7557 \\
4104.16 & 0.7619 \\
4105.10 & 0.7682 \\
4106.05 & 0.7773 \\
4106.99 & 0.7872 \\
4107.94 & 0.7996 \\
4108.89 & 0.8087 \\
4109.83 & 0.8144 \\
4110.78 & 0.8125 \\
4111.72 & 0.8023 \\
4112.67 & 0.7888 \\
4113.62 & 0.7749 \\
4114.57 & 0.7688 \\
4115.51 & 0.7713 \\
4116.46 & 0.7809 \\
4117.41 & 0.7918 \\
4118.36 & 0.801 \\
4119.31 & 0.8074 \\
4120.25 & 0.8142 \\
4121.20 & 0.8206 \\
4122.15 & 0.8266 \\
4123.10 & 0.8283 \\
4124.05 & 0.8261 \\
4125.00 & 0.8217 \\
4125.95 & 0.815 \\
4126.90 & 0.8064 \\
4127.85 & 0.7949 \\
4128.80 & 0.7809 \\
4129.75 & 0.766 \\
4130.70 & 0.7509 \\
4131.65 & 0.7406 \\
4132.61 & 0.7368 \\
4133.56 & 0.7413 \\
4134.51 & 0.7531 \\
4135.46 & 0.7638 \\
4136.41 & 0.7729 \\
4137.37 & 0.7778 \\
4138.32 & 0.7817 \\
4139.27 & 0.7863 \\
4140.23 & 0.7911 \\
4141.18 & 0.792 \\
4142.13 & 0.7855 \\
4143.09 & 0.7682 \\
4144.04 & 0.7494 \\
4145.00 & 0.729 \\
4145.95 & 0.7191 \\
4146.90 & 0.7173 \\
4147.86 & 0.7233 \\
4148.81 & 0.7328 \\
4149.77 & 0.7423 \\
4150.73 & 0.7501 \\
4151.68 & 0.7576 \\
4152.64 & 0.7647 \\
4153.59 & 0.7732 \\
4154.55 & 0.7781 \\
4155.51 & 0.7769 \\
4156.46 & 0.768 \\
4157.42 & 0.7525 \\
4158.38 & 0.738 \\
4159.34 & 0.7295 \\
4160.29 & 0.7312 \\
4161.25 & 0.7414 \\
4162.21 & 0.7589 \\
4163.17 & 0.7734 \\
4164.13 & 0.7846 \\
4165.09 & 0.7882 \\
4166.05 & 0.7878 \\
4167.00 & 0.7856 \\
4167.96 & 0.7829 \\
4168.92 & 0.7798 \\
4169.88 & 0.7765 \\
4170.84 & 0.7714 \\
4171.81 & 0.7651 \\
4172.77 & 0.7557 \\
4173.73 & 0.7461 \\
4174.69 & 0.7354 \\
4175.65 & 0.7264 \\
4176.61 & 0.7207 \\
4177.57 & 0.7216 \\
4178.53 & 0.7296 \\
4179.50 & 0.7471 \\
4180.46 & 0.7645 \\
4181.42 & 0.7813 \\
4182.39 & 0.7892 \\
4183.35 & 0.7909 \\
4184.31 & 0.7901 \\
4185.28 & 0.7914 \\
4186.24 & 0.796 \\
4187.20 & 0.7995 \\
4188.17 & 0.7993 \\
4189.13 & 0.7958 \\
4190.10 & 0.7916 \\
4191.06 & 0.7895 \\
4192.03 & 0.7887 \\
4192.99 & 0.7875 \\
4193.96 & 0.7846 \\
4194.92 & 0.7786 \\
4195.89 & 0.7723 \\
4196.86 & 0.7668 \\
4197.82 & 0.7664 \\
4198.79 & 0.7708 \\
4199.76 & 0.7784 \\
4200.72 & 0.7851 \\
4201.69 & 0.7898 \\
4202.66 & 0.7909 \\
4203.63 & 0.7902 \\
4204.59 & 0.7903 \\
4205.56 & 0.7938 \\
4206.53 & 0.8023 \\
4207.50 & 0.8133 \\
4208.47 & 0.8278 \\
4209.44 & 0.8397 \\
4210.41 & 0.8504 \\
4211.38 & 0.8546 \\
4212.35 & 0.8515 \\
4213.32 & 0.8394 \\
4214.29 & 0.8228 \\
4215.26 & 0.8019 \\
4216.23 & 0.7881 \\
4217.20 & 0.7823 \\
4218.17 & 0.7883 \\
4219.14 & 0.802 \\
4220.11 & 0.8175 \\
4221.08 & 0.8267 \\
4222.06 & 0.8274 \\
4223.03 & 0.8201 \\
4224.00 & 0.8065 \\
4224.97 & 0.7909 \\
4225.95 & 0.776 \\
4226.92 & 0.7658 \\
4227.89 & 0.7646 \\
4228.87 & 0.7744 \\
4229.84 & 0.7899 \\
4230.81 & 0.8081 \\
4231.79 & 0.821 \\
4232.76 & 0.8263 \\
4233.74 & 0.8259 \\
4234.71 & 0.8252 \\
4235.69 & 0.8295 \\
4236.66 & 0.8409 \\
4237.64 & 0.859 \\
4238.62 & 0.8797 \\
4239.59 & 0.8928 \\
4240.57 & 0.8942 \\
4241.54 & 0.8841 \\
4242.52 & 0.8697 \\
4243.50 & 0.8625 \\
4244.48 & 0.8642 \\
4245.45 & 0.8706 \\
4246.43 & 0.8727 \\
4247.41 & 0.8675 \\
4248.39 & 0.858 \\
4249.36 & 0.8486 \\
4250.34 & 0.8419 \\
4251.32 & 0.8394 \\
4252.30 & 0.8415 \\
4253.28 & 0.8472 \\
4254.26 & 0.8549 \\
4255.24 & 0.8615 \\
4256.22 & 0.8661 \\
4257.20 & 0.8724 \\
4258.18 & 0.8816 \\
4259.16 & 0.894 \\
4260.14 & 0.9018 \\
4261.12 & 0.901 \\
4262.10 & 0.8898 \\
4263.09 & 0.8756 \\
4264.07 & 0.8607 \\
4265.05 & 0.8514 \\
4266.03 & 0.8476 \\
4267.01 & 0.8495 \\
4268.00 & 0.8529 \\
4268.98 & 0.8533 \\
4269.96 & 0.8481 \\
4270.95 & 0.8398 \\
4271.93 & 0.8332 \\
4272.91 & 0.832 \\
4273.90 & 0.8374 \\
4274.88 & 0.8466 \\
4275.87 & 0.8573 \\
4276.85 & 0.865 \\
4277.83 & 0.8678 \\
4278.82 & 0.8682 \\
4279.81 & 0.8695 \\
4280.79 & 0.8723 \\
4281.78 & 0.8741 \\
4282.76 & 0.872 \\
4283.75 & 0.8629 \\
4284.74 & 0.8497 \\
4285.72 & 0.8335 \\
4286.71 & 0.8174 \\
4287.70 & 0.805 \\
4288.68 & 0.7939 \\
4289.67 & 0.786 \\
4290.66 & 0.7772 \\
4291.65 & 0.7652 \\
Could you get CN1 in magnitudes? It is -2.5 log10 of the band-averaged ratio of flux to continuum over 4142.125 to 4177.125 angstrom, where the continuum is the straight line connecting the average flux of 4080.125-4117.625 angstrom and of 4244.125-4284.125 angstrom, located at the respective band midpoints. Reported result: 0.08 mag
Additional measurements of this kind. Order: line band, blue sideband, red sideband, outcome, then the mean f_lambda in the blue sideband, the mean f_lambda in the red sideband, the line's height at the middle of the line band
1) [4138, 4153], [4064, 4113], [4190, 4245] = 0.07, 0.798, 0.813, 0.804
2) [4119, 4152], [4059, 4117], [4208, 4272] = 0.05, 0.791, 0.841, 0.807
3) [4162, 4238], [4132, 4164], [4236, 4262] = 0.03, 0.756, 0.868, 0.814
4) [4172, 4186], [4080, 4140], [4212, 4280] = 0.08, 0.789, 0.843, 0.816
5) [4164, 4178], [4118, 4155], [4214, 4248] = 0.04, 0.774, 0.827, 0.793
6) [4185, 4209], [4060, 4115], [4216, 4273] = 0.05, 0.792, 0.842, 0.827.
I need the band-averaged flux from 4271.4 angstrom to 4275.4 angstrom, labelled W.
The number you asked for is 0.837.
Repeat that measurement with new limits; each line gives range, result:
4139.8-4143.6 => 0.785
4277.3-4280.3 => 0.868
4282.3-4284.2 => 0.866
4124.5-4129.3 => 0.804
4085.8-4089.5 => 0.814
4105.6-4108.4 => 0.788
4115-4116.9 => 0.778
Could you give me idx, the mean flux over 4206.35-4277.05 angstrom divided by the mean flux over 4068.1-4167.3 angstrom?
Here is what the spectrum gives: 1.1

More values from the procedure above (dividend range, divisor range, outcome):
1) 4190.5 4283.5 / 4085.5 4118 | 1.06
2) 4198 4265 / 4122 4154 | 1.08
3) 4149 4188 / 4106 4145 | 0.97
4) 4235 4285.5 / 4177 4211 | 1.10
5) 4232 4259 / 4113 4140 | 1.09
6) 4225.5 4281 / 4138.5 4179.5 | 1.12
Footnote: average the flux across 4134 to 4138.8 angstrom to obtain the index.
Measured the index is 0.77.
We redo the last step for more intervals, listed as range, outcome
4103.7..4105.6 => 0.765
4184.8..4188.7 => 0.798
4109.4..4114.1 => 0.797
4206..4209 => 0.813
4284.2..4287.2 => 0.834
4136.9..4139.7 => 0.783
